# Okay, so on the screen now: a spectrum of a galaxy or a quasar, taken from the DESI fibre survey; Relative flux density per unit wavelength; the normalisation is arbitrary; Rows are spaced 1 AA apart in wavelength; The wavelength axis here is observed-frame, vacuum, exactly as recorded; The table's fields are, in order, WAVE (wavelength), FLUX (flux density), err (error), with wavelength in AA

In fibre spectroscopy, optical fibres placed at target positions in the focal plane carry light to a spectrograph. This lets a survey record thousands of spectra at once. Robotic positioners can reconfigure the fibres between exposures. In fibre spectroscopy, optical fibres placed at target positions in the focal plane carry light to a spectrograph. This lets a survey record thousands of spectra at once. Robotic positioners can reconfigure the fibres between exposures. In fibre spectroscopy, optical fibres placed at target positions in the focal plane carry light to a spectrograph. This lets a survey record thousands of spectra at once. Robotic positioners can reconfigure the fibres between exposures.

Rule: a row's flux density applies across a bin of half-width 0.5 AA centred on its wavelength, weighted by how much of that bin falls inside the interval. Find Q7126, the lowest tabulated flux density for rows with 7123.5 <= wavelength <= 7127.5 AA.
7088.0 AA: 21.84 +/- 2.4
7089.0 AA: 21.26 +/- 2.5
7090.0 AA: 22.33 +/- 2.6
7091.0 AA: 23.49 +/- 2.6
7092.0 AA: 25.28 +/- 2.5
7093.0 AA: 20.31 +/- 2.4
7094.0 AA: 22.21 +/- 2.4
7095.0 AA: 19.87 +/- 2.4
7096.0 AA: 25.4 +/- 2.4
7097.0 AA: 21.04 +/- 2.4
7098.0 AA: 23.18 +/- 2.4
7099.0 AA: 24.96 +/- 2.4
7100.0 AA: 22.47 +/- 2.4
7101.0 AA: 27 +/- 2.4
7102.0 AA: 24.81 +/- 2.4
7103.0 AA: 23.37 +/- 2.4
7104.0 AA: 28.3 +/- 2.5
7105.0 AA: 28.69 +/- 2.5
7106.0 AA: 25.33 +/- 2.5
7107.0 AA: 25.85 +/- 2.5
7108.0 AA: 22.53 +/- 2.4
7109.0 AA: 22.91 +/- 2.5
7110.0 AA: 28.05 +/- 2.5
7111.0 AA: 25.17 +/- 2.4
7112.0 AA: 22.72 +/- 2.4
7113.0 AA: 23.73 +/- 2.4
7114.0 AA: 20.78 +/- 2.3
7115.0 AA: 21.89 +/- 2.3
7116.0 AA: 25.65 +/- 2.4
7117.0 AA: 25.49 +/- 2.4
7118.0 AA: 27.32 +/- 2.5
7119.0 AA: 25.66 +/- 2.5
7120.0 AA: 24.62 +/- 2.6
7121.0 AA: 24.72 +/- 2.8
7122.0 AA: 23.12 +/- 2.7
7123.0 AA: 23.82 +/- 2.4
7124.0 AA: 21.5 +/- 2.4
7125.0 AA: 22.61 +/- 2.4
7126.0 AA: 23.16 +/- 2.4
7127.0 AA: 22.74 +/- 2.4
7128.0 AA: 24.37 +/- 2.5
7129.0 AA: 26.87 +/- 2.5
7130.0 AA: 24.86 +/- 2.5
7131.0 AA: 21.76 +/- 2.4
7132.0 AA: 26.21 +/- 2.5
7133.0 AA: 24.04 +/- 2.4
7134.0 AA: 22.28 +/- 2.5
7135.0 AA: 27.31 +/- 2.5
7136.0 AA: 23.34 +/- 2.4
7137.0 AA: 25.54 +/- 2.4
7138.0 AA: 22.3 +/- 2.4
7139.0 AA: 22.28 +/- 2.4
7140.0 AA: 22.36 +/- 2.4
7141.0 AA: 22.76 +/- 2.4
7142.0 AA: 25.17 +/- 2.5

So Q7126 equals 21.5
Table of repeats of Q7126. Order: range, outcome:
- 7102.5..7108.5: 22.53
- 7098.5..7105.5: 22.47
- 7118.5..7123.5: 23.12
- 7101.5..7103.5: 23.37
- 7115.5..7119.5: 25.49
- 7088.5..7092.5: 21.26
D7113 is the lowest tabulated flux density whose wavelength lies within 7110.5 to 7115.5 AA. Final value 20.78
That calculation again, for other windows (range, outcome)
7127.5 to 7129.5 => 24.37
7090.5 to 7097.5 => 19.87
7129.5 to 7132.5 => 21.76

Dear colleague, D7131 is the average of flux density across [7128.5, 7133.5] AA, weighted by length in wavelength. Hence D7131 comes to 24.7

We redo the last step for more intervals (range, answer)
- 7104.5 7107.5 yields 26.6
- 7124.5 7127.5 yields 22.8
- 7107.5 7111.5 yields 24.7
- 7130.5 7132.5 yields 24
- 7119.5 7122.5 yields 24.2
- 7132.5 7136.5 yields 24.2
